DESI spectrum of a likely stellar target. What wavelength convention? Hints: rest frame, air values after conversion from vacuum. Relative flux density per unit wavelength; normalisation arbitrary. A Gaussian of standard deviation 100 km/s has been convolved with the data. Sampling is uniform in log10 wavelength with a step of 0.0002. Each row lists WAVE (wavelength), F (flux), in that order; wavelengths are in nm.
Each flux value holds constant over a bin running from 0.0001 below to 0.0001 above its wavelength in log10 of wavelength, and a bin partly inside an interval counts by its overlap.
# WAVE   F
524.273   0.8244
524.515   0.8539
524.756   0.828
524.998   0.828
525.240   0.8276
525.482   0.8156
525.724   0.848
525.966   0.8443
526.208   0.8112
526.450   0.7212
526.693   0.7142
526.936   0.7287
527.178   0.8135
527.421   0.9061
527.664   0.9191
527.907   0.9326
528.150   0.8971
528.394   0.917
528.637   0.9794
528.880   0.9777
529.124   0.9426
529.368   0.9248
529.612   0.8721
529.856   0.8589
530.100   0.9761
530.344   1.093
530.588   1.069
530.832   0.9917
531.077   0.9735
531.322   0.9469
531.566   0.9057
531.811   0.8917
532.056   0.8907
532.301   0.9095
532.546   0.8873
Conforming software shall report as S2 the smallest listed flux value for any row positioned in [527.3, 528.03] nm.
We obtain 0.9061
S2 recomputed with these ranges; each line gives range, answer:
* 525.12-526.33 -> 0.8112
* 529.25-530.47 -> 0.8589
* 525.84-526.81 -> 0.7142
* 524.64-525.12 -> 0.828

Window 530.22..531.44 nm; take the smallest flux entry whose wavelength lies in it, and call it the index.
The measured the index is 0.9469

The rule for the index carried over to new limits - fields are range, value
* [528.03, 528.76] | 0.8971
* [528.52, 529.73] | 0.8721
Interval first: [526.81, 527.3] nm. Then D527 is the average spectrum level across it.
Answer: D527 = 0.771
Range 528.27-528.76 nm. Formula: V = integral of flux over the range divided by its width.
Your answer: 0.948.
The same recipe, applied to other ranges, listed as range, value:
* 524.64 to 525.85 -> 0.829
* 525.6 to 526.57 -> 0.807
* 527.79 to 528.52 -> 0.916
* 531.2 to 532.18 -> 0.909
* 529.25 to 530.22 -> 0.908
